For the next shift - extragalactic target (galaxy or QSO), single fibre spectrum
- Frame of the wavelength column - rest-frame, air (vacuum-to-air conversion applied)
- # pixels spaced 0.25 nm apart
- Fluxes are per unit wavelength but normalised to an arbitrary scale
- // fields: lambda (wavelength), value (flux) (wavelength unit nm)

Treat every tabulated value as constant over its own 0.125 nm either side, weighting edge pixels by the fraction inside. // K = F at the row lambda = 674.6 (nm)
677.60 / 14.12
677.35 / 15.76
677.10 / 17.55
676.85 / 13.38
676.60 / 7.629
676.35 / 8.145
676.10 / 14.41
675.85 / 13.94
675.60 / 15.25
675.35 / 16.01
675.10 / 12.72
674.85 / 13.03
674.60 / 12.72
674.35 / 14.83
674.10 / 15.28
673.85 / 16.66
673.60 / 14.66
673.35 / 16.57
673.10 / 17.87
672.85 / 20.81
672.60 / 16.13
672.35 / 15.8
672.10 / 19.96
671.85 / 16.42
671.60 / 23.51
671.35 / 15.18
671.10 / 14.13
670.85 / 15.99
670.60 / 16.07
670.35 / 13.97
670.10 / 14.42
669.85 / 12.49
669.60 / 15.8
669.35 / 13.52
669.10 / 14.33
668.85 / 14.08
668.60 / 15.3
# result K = 12.72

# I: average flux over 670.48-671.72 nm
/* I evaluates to 17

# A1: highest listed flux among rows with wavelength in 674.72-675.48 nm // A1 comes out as 16.01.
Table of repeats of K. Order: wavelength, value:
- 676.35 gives 8.145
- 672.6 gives 16.13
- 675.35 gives 16.01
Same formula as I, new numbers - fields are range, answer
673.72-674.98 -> 14.5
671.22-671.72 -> 19.3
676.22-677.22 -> 11.7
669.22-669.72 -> 14.6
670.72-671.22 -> 15.1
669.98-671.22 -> 14.9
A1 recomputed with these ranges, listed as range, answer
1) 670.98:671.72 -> 23.51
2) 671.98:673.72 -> 20.81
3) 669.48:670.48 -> 15.8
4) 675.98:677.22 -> 17.55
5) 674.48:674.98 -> 13.03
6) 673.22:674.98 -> 16.66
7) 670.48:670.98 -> 16.07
